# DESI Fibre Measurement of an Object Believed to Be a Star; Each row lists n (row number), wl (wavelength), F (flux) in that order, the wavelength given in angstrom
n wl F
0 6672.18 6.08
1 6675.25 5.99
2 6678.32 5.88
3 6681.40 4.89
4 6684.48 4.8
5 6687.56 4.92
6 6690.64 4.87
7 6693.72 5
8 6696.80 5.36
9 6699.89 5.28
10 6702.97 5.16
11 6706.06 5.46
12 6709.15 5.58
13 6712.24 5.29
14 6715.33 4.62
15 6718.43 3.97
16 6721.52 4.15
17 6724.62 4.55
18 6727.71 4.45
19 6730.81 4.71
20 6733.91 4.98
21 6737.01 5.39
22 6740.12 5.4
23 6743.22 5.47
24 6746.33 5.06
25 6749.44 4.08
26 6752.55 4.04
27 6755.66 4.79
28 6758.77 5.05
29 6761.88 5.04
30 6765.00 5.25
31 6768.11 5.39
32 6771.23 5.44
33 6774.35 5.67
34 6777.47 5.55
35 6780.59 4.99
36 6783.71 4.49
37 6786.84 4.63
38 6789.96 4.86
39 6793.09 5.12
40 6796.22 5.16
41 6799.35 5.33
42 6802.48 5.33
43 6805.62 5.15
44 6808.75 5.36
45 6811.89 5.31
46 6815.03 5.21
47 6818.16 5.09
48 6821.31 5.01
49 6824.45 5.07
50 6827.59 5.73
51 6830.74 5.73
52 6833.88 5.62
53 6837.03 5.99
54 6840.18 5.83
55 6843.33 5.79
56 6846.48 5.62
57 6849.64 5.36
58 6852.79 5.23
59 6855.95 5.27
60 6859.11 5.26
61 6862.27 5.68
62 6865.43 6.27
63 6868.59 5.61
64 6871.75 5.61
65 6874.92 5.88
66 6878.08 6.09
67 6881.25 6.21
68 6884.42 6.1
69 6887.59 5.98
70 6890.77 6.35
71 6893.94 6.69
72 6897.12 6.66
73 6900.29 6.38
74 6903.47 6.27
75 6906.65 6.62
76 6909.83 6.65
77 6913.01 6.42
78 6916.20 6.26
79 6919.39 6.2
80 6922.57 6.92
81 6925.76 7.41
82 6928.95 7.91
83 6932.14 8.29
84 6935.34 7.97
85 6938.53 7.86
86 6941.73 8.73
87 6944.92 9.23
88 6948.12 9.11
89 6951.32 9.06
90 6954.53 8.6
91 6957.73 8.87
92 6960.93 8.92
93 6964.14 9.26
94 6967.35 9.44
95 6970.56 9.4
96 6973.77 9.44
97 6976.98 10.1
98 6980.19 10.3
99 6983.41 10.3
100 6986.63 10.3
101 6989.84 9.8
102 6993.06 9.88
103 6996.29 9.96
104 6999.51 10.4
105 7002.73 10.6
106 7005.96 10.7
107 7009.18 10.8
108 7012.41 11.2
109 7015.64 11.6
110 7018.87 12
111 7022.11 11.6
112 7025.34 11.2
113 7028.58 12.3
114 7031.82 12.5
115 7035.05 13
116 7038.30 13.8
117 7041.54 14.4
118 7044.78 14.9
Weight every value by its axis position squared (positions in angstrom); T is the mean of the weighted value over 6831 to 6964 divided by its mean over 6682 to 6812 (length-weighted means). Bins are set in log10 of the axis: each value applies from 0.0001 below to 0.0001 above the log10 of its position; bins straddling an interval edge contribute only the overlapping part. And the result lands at 1.4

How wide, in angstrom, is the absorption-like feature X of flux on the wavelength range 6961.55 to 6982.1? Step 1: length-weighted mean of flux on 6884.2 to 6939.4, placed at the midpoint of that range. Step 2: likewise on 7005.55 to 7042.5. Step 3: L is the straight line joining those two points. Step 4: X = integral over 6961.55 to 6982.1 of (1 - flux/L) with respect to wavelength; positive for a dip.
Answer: 0.0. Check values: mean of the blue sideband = 6.84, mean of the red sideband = 12.1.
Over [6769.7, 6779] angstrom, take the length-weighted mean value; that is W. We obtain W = 5.55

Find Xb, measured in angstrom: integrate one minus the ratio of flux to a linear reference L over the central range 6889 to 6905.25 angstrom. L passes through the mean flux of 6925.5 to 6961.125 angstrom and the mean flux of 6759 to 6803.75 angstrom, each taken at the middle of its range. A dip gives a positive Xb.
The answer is 2.4 angstrom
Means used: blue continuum 5.16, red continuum 8.52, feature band 6.47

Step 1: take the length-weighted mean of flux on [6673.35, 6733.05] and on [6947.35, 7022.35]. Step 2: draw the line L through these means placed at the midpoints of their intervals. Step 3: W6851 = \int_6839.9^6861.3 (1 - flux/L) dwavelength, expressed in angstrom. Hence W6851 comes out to 6.09 angstrom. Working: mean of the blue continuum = 5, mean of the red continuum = 10.1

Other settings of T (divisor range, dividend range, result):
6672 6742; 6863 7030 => 1.81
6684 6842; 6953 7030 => 2.16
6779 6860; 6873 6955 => 1.39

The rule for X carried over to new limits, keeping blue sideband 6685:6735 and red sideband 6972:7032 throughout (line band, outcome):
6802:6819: 4.1 angstrom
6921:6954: 4.2 angstrom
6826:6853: 6.5 angstrom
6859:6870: 3.1 angstrom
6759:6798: 7.0 angstrom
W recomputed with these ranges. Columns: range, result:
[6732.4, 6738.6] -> 5.18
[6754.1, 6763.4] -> 4.96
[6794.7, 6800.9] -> 5.25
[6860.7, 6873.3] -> 5.8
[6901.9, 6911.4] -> 6.51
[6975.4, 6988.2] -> 10.2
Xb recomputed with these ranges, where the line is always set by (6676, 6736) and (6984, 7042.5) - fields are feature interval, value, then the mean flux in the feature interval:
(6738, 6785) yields 8.1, 5.05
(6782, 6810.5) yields 7.5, 5.05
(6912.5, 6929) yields 4.7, 6.78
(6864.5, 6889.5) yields 7.5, 5.97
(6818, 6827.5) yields 2.9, 5.15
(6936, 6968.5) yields 4.0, 8.87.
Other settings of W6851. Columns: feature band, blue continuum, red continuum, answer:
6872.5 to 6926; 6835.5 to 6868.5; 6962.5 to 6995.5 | 5.9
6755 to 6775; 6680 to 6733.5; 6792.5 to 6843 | -0.3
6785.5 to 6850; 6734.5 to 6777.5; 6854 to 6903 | 2.4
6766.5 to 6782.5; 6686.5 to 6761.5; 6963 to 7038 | 1.6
